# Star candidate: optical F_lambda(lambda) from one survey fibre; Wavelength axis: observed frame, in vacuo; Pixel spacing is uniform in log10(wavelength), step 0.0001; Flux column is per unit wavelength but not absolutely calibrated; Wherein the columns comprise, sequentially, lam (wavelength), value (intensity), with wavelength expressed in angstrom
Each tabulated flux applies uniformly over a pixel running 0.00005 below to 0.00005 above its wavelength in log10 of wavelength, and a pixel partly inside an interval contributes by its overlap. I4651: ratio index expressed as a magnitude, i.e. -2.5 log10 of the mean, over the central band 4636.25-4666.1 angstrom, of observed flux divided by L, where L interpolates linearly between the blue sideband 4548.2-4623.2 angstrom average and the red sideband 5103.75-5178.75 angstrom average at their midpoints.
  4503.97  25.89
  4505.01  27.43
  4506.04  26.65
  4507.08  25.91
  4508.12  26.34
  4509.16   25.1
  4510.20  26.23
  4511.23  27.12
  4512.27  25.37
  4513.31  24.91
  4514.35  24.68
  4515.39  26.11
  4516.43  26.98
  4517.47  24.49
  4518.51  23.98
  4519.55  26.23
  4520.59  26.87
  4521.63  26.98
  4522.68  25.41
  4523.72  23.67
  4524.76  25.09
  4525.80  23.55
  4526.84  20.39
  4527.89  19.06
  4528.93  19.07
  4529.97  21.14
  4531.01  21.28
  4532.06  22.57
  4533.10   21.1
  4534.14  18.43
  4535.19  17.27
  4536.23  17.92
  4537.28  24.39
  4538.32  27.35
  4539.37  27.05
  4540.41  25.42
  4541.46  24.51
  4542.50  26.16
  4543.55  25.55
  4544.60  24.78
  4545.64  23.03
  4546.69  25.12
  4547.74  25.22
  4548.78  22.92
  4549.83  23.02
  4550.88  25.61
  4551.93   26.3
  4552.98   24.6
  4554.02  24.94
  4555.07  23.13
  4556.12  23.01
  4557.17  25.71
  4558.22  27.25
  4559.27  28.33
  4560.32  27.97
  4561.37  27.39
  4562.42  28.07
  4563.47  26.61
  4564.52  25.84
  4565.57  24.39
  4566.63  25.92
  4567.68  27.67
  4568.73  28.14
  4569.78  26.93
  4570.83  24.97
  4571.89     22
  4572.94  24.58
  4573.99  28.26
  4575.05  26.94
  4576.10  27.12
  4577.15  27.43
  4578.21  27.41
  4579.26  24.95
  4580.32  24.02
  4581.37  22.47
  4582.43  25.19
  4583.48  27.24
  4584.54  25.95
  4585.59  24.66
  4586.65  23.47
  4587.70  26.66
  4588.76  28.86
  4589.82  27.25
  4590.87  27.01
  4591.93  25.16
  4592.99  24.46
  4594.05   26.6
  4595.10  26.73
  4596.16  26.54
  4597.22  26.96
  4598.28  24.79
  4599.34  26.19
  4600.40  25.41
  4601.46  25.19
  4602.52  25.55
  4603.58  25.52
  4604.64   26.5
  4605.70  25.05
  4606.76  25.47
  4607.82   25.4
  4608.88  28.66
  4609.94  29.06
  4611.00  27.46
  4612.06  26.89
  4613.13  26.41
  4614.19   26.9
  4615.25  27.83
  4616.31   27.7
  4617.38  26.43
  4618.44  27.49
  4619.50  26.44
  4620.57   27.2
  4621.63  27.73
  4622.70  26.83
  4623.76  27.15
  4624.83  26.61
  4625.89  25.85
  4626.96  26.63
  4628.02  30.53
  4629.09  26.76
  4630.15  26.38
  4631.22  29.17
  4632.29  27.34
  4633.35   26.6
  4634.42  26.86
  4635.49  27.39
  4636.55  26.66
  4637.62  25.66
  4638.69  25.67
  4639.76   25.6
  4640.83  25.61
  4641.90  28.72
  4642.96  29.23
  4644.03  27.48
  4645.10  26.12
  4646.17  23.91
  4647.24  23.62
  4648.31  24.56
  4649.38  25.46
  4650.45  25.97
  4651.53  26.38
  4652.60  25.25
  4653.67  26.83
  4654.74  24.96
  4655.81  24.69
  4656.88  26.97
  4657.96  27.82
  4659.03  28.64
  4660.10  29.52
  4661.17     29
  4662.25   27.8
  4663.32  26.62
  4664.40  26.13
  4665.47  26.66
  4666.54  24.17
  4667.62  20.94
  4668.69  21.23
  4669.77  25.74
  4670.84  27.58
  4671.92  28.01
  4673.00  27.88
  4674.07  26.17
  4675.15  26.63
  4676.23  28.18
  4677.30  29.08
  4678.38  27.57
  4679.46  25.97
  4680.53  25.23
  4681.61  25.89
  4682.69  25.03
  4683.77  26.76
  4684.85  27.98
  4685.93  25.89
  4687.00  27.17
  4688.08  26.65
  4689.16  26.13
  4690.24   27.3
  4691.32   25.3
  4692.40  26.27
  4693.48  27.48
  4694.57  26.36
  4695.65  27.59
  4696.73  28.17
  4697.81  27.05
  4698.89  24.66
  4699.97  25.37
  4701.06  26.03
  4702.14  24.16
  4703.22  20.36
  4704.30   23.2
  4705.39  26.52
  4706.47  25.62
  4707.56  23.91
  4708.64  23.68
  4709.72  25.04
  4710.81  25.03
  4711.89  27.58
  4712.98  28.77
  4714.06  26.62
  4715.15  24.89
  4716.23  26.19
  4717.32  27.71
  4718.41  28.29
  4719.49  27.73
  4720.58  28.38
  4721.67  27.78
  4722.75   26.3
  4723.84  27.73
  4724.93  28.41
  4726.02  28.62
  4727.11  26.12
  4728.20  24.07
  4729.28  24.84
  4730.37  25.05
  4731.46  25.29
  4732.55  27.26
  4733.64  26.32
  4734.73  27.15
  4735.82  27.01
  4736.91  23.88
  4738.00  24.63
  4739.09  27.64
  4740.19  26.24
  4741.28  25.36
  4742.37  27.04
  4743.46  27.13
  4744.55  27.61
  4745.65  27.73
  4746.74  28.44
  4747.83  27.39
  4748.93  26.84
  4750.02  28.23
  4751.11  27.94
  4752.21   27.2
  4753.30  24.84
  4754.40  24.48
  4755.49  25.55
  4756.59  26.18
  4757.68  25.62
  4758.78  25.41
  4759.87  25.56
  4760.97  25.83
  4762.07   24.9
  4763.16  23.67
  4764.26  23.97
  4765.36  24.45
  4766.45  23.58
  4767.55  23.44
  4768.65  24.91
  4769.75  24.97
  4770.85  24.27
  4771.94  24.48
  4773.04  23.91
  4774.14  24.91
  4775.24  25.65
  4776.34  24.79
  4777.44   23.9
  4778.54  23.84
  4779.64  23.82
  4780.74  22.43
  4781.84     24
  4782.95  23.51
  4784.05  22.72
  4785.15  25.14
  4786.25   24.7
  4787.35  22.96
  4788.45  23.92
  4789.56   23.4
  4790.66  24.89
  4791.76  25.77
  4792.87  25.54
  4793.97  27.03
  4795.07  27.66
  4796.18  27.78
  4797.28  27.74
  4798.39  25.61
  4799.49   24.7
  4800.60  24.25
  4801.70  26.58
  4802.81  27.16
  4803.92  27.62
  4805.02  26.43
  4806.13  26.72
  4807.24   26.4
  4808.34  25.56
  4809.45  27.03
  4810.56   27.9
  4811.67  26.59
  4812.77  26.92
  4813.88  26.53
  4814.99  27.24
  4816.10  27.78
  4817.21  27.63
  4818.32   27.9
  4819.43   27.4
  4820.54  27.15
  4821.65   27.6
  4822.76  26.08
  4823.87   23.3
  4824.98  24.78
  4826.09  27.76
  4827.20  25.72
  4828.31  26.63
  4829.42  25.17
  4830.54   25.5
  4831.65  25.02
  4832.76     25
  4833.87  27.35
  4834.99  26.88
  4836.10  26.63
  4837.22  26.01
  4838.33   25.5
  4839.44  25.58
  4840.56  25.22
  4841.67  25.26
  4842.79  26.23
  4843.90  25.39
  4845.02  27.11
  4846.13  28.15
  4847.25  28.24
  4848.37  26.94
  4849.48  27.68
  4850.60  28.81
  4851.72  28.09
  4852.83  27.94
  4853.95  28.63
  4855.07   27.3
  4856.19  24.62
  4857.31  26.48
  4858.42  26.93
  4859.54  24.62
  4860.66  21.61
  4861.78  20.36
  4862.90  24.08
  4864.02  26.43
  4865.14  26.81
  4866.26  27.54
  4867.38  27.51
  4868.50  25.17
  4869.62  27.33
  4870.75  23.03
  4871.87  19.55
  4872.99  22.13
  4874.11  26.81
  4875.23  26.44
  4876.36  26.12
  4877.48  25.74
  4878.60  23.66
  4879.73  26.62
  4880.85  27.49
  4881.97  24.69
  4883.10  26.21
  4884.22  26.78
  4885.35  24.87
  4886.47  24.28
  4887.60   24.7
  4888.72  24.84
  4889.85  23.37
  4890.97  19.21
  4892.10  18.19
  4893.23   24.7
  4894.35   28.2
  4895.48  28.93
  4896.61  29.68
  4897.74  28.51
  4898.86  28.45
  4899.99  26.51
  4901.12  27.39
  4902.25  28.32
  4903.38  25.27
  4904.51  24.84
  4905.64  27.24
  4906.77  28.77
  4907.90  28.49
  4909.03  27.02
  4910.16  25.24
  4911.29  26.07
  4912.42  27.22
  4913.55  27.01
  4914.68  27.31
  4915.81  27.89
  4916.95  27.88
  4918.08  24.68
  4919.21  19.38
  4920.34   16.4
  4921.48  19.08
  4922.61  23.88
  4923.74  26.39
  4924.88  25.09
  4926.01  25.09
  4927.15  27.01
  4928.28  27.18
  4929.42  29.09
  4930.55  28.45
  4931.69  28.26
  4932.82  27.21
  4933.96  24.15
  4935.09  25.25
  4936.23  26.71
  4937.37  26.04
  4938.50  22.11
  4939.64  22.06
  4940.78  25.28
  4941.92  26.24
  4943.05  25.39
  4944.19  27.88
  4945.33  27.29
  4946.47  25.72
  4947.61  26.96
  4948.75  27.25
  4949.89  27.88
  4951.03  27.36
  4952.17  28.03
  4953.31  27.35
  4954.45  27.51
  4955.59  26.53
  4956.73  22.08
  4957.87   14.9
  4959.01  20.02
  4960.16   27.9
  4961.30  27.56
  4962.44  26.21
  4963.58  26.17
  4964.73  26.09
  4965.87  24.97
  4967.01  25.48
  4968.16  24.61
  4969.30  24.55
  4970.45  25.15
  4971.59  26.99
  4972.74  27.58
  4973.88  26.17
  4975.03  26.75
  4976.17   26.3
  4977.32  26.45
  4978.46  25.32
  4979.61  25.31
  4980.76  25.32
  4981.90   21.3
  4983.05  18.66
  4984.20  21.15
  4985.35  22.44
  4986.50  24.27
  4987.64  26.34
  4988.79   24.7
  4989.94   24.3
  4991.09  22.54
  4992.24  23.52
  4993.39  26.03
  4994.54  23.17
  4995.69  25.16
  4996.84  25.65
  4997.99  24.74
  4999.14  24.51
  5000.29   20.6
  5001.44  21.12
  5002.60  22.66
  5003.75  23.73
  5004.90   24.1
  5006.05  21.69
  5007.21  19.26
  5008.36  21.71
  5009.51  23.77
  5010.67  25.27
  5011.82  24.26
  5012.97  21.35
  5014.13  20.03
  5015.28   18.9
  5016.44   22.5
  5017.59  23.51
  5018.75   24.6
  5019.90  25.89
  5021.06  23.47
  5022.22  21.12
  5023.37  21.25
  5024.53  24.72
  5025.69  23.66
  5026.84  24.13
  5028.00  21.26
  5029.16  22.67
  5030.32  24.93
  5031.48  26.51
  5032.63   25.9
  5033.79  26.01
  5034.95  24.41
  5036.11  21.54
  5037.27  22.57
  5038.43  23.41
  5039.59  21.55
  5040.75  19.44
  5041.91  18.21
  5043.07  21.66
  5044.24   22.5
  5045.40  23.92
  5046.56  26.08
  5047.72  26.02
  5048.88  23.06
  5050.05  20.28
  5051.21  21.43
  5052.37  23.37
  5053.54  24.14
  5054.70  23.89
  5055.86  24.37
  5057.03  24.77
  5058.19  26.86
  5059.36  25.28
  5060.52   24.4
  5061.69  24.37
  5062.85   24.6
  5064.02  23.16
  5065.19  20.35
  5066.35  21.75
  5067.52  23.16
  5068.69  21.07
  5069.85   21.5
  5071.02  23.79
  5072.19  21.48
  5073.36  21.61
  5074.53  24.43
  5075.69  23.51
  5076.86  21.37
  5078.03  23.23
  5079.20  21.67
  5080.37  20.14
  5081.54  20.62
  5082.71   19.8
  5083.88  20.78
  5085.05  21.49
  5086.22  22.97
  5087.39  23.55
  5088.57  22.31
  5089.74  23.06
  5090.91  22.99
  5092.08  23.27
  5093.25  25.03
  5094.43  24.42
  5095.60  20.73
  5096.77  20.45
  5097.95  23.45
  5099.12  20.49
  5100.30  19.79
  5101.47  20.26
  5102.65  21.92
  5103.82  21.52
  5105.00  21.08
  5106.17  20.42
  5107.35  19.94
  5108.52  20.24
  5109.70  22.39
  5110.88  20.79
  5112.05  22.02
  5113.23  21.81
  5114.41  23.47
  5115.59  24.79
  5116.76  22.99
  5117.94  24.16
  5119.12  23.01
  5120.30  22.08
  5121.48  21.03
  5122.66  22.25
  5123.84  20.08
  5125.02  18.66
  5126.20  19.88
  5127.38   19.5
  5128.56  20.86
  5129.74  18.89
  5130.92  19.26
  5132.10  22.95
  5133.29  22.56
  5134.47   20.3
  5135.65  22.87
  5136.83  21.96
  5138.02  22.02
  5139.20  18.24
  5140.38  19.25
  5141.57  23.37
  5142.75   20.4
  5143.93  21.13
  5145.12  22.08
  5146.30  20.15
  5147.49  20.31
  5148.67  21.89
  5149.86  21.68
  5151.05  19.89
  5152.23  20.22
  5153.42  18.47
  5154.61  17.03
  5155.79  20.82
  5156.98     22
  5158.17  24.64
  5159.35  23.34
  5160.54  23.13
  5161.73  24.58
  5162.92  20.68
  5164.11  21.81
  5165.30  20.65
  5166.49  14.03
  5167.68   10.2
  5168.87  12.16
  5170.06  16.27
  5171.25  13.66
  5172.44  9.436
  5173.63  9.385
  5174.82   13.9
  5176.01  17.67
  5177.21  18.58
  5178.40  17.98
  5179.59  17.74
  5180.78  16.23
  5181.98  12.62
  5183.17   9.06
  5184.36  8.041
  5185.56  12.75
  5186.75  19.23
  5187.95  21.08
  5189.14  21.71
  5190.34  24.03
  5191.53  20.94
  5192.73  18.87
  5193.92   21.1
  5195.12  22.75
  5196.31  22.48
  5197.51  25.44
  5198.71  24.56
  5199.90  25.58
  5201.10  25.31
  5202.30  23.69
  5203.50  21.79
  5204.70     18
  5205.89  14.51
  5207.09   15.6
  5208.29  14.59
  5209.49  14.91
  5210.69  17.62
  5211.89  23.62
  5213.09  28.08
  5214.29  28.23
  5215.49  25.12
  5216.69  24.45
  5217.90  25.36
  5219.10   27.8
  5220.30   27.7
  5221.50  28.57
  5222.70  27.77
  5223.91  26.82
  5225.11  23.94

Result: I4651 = -0.04 mag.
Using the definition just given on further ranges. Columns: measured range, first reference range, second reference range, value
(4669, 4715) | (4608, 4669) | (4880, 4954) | 0.013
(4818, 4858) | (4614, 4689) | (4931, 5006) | -0.038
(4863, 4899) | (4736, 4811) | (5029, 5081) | -0.034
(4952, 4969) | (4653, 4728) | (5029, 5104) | -0.052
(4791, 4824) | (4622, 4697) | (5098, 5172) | -0.083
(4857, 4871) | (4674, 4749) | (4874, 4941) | 0.024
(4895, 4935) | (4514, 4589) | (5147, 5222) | -0.197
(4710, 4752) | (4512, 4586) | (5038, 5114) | -0.123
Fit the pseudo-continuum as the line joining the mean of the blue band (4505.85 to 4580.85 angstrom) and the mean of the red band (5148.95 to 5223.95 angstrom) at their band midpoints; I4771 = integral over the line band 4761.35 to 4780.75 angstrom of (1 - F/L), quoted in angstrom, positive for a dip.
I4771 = -1.0 angstrom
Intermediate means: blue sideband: 24.9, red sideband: 19.9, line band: 24.3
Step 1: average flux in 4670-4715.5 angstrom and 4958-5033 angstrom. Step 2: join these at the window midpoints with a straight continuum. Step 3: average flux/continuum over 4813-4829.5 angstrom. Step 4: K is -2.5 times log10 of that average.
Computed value -0.06 mag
